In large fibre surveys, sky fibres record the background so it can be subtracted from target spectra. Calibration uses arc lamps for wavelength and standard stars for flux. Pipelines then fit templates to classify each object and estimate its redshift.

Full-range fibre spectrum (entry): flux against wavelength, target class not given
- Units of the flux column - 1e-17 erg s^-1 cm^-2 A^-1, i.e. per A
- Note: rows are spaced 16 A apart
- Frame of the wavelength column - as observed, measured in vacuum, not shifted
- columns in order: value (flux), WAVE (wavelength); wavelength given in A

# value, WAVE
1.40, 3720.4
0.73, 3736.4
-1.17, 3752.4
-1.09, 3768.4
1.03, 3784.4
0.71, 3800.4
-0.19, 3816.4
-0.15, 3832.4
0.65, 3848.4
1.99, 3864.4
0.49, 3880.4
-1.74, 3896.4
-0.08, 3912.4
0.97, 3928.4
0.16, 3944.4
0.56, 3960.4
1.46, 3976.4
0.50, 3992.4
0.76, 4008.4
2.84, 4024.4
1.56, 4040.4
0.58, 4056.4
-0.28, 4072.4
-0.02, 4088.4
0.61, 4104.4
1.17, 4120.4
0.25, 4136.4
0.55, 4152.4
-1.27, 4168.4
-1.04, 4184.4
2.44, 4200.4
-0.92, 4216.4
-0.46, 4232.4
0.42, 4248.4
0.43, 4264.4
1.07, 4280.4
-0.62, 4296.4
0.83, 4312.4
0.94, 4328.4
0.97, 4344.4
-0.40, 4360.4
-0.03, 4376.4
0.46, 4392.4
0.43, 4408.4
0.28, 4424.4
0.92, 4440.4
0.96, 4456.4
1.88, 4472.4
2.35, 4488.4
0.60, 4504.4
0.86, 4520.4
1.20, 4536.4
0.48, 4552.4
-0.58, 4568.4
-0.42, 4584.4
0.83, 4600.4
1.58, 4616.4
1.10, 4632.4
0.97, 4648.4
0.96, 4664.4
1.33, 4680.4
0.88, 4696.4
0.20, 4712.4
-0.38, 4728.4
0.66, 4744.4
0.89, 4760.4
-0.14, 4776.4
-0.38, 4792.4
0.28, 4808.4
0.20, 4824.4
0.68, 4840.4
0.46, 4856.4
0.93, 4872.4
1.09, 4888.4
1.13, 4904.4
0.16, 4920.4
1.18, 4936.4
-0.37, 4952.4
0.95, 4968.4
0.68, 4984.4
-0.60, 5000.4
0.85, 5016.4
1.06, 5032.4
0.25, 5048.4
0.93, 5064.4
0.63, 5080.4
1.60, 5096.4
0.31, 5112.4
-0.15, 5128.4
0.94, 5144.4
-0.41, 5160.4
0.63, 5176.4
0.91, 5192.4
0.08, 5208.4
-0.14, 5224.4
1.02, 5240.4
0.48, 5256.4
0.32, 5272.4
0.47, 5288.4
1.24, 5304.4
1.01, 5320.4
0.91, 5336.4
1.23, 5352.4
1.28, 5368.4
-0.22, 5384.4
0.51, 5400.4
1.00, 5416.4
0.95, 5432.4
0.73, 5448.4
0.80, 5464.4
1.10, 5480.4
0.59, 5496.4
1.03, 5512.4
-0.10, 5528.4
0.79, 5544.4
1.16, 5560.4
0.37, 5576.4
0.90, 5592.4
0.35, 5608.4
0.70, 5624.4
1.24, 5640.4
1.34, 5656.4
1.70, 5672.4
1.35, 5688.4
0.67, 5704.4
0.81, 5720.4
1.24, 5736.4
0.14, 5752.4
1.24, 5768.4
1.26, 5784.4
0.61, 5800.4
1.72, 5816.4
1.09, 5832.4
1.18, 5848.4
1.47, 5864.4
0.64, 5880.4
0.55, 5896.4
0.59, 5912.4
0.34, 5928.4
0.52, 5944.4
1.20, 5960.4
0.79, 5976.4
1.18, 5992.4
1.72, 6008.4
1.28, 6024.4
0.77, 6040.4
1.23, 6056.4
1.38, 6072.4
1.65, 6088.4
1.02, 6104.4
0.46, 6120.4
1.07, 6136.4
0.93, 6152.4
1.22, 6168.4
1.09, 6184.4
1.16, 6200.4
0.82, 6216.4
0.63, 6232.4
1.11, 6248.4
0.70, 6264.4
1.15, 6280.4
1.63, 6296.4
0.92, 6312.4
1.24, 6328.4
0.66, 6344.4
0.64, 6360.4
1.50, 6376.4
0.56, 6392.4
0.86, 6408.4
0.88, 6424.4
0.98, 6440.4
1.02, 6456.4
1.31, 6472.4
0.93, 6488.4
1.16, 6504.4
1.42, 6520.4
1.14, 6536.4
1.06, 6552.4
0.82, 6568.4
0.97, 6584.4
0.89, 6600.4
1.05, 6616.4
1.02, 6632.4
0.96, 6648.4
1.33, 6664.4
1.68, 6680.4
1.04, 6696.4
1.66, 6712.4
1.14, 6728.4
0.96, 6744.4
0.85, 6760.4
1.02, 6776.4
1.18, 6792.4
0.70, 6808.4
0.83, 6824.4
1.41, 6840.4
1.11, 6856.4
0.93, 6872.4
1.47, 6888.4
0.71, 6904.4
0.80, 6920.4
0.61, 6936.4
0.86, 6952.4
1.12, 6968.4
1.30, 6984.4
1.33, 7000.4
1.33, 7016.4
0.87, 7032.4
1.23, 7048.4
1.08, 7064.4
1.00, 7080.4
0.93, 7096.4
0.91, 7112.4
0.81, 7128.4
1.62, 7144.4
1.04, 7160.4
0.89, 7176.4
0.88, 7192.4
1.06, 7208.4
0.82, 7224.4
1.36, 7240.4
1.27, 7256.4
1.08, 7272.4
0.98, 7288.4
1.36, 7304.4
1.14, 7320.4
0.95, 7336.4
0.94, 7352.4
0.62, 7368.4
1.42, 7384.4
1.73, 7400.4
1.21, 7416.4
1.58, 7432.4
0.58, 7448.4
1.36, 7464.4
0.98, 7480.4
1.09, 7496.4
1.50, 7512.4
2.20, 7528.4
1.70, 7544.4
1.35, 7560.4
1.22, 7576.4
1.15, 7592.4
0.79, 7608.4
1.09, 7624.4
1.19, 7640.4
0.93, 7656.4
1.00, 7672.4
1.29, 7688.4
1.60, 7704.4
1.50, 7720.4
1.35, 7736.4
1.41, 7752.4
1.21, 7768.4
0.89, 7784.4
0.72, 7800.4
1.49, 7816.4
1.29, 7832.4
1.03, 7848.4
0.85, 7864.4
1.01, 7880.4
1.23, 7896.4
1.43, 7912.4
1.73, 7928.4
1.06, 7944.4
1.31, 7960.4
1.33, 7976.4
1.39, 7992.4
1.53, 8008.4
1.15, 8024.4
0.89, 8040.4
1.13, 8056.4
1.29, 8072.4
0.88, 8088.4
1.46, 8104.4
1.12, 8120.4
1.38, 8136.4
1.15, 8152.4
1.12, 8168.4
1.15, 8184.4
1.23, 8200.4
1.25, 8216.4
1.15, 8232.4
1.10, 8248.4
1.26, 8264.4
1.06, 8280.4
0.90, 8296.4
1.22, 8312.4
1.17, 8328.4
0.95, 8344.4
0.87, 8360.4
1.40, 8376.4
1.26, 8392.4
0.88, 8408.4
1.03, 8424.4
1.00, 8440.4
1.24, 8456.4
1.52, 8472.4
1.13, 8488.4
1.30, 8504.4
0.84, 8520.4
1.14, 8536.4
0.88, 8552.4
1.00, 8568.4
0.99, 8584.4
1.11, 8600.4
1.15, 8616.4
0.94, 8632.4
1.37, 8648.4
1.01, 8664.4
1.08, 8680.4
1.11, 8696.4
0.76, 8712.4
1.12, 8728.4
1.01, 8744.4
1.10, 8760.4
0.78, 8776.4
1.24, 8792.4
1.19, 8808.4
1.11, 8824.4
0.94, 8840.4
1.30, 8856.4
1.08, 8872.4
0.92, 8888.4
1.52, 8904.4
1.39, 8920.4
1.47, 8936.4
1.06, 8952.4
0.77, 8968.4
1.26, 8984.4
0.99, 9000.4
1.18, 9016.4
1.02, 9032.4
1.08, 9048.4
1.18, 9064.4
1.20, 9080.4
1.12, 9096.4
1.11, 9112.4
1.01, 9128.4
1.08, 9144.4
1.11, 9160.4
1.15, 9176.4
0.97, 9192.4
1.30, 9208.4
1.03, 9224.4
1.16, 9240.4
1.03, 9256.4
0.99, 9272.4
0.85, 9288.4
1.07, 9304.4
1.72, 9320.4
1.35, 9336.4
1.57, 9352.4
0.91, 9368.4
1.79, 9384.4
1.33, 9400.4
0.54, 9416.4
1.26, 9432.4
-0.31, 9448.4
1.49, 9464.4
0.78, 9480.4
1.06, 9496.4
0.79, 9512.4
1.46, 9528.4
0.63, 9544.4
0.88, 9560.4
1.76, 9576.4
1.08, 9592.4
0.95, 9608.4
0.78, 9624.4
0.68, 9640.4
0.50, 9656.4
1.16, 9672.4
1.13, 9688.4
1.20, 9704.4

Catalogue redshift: 0.146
